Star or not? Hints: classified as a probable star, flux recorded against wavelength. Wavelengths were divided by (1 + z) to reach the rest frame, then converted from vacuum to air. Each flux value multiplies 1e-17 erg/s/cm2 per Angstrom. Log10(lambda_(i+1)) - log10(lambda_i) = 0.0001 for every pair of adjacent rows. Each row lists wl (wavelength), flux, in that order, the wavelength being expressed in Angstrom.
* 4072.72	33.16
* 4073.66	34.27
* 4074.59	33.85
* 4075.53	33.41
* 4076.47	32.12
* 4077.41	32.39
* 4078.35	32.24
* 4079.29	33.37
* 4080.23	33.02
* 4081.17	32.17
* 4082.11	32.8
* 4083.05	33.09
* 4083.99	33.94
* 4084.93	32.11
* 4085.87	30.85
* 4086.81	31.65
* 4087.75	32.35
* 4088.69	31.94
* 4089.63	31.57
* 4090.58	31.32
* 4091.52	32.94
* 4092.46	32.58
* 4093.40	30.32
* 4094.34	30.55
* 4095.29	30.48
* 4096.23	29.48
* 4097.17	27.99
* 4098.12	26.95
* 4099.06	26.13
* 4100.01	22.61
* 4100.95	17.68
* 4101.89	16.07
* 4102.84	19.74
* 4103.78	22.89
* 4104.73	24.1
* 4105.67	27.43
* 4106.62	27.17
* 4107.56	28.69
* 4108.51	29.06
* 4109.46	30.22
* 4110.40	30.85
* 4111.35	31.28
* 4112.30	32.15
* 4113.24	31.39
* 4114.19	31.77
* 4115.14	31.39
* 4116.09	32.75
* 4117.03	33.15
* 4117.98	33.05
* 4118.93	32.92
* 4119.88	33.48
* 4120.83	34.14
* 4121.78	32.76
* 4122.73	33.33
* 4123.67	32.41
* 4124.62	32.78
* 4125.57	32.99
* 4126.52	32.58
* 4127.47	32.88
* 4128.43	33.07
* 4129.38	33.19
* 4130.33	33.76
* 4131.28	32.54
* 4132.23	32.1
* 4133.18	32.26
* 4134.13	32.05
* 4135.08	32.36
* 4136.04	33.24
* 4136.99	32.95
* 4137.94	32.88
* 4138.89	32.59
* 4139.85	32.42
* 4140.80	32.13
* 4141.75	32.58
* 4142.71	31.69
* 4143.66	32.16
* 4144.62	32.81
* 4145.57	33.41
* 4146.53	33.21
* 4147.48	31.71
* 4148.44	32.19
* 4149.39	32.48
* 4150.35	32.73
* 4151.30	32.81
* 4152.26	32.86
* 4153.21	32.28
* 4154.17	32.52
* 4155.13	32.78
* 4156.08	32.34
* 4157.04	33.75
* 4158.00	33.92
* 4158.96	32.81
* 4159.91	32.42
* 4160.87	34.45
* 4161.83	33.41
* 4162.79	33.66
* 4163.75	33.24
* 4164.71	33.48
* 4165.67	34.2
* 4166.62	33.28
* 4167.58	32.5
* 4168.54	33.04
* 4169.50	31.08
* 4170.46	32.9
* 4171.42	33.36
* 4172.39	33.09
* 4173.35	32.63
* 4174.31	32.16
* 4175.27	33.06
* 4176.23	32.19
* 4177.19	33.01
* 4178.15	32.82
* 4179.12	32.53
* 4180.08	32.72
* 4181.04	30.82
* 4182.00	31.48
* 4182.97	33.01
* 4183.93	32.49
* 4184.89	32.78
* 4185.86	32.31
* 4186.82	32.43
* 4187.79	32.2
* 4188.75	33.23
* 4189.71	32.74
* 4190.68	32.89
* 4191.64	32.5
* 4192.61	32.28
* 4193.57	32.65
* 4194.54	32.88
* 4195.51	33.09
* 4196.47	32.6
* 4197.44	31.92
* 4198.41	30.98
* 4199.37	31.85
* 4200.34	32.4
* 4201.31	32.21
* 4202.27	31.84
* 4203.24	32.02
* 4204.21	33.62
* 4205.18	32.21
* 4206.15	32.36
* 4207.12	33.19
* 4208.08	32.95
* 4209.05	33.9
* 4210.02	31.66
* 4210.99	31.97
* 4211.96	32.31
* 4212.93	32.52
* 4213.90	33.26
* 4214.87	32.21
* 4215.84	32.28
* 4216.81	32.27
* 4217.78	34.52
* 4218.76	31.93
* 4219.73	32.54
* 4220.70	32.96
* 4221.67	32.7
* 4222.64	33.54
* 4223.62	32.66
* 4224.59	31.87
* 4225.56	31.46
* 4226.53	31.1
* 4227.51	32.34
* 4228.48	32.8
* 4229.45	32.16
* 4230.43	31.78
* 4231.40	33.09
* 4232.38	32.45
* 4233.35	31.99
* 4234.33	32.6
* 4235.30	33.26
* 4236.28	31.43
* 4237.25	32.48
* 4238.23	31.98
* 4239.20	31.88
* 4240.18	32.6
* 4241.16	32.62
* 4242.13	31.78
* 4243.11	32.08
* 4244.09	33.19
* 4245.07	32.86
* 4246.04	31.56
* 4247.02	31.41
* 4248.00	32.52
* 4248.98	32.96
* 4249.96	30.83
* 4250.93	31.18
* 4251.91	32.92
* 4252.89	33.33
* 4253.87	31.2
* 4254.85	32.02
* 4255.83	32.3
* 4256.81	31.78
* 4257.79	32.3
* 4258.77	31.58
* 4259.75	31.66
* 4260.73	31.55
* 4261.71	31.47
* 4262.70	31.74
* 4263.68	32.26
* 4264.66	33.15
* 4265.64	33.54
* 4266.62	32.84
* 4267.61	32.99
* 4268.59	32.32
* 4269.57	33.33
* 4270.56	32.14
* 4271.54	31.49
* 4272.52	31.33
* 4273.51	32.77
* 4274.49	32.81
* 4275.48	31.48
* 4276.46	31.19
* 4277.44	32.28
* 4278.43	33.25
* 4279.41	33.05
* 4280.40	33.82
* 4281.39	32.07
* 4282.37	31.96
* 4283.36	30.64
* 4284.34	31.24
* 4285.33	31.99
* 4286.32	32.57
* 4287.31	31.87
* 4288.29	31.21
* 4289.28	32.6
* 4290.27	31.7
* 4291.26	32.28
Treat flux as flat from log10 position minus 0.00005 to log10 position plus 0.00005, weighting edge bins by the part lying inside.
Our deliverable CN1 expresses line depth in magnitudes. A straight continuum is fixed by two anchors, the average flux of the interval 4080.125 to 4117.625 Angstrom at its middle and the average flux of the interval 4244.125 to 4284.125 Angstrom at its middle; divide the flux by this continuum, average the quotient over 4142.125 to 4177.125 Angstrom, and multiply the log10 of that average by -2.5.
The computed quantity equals -0.08 mag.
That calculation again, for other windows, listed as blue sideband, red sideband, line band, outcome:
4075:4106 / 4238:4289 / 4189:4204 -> -0.04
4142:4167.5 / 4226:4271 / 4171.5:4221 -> 0.00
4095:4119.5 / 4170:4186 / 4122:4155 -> -0.09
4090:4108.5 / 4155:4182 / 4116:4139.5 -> -0.13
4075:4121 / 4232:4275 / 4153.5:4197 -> -0.06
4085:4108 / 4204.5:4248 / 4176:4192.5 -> -0.05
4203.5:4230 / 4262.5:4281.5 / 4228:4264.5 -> 0.01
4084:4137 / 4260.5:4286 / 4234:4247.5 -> -0.01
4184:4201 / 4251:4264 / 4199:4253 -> -0.01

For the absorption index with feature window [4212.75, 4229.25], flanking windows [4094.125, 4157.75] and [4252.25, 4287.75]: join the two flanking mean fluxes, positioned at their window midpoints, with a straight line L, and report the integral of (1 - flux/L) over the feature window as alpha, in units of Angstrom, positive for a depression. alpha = -0.4 Angstrom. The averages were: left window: 30.9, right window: 32.2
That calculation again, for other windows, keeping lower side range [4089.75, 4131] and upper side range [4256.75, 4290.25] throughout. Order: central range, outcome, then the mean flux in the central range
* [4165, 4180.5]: -1.0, 32.8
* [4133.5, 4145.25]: -0.9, 32.5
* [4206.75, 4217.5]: -0.5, 32.7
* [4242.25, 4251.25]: -0.1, 32.1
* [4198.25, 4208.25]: -0.4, 32.4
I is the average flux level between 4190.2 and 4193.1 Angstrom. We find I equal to 32.6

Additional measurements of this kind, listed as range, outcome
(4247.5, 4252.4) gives 32.1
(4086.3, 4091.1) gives 31.8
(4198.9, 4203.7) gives 32.1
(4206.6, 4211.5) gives 32.8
